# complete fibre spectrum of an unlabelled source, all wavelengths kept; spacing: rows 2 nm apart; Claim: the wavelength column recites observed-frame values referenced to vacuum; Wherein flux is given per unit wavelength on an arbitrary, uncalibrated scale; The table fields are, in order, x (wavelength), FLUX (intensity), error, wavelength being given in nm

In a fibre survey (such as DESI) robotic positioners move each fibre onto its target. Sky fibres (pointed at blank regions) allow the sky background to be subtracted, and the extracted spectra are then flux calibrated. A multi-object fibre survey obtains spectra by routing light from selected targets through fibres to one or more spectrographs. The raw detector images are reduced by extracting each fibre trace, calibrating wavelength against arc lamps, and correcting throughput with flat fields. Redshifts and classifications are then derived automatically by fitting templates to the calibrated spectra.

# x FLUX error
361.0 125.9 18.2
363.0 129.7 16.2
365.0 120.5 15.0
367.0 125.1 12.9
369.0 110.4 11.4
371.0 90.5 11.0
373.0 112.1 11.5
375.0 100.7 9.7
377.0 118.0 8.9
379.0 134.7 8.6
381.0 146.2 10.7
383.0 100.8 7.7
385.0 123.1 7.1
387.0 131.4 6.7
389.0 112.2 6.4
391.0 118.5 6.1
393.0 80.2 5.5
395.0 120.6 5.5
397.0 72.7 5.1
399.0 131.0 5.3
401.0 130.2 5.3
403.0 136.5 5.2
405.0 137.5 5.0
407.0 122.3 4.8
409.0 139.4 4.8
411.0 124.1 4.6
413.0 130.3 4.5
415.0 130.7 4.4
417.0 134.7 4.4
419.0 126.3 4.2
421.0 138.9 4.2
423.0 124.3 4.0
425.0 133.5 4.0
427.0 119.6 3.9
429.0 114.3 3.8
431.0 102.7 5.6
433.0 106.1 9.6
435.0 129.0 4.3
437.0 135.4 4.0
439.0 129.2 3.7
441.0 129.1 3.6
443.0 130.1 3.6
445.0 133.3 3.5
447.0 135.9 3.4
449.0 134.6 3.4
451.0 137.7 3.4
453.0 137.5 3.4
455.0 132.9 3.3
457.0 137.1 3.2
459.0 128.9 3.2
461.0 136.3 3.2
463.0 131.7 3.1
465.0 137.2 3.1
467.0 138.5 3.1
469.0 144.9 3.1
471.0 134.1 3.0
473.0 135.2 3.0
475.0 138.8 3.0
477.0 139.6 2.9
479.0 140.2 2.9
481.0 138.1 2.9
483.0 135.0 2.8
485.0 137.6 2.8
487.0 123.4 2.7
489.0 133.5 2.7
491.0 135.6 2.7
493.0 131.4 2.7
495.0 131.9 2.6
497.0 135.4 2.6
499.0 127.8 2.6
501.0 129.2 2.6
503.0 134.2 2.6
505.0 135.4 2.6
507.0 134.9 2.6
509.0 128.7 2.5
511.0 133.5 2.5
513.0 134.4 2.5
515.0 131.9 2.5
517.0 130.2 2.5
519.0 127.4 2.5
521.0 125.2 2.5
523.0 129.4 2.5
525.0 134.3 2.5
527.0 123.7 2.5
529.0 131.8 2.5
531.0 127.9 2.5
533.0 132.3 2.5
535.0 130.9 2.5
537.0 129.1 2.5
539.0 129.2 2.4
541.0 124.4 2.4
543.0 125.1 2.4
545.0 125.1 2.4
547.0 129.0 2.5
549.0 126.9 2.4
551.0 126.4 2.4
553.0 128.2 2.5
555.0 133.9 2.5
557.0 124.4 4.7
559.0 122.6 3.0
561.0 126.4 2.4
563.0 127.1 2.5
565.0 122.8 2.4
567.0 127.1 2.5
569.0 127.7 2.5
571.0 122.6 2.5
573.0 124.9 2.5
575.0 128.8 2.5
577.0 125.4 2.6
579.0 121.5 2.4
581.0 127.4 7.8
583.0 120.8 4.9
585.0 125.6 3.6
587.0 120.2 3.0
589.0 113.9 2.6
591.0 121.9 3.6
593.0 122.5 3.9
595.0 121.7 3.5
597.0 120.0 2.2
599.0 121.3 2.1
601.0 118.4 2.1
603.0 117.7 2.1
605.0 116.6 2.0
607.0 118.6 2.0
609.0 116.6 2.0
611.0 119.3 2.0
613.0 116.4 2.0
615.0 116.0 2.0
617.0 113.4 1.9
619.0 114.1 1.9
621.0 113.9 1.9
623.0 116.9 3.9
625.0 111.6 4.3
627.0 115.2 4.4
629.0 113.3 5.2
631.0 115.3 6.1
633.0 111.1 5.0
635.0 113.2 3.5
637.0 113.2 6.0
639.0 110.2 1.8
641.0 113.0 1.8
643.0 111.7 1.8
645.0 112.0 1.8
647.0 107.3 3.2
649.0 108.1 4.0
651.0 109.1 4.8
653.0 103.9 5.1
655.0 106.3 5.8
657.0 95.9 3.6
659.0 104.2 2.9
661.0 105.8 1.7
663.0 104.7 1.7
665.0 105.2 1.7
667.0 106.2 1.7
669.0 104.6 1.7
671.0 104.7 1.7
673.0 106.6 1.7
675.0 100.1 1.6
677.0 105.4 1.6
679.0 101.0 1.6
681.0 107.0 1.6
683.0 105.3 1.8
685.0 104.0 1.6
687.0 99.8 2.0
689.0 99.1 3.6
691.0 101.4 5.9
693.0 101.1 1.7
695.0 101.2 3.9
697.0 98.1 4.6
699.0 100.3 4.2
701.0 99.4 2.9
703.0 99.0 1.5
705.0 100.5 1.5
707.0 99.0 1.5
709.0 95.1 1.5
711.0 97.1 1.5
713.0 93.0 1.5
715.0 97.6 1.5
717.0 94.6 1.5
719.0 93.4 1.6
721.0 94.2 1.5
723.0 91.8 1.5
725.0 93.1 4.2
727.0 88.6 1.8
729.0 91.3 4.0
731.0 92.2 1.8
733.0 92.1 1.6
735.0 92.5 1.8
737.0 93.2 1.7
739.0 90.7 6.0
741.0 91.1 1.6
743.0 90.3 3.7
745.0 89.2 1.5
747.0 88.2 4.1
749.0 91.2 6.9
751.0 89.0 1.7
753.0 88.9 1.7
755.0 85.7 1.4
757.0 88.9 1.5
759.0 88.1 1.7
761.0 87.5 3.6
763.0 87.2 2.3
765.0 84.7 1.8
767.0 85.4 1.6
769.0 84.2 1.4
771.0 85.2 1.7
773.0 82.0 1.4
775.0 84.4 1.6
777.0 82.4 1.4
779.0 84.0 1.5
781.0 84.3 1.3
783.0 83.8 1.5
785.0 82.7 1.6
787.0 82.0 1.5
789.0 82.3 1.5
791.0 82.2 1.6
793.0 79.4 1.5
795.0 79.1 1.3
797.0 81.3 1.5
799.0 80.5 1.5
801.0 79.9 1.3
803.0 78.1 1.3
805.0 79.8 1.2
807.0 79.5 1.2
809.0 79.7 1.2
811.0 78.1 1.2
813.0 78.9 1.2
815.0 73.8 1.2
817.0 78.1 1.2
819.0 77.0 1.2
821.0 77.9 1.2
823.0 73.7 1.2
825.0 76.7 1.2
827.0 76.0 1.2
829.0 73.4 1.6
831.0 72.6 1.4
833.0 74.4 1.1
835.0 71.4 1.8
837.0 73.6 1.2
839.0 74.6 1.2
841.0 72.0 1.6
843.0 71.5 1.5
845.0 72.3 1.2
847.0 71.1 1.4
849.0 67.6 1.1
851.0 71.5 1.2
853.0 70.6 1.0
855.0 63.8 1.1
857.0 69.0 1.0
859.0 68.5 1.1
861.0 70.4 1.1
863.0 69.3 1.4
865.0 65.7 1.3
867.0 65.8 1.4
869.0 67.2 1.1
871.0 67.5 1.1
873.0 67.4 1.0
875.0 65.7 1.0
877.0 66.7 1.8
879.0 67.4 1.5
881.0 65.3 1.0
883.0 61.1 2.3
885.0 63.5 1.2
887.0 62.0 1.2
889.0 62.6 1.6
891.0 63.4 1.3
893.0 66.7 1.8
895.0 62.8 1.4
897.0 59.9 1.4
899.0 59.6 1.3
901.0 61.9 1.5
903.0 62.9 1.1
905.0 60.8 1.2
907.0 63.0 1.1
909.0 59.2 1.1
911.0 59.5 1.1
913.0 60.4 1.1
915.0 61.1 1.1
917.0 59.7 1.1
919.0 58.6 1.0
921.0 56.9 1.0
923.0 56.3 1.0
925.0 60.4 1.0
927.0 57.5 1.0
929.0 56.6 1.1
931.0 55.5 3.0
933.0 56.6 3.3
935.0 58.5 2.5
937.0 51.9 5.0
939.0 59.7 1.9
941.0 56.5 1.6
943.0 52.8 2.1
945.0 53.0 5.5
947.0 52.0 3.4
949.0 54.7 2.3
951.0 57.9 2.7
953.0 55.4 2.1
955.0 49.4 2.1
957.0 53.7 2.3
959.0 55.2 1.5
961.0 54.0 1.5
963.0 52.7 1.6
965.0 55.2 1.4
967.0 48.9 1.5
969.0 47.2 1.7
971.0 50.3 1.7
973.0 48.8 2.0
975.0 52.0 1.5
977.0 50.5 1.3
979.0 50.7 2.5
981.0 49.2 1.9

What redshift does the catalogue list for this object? 0.00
